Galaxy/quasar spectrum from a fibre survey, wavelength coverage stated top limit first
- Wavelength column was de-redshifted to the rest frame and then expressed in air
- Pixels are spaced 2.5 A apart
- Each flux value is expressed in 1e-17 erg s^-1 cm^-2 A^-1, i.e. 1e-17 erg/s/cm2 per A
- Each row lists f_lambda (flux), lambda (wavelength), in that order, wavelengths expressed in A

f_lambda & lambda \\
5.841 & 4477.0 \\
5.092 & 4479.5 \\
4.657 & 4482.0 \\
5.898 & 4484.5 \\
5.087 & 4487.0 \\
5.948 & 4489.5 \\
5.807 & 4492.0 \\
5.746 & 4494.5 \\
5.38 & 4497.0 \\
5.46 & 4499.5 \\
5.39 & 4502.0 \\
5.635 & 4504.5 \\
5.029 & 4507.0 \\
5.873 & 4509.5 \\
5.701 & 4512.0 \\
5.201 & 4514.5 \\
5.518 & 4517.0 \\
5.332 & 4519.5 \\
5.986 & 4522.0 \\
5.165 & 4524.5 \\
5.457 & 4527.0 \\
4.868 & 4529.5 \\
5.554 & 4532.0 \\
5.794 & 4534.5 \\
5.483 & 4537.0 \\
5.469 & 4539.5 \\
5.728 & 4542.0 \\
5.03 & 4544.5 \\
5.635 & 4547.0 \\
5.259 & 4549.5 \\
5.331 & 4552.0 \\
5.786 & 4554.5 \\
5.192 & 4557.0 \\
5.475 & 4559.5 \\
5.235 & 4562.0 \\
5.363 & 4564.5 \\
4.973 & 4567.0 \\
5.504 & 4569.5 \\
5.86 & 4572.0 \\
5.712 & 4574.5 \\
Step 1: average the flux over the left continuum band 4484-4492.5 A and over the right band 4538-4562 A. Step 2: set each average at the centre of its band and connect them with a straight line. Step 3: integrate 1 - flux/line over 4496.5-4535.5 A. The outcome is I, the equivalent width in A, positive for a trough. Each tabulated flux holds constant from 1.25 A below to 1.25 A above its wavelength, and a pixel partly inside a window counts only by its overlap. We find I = 0.7 A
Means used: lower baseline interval 5.66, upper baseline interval 5.42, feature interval 5.46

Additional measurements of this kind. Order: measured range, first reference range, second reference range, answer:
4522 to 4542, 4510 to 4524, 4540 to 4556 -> 0.2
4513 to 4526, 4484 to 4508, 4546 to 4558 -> 0.1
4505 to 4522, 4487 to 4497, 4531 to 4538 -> 0.5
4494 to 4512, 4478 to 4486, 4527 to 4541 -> -0.6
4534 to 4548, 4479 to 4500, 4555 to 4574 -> -0.2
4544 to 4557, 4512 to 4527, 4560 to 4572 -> -0.1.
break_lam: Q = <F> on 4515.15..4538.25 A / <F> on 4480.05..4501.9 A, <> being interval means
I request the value 1.00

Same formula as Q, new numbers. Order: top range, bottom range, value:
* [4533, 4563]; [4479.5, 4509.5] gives 1.00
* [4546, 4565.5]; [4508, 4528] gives 0.98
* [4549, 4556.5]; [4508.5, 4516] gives 0.98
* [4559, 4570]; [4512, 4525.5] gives 0.97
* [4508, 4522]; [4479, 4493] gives 1.02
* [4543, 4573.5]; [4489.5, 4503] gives 0.96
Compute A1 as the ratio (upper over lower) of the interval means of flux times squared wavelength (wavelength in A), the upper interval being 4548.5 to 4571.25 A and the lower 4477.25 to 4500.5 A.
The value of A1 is 1.01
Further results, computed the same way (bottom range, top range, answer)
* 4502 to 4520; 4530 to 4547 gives 1.02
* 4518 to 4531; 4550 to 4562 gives 1.02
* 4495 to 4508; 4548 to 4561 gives 1.02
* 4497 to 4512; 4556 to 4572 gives 1.00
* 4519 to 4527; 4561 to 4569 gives 0.97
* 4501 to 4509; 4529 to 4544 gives 1.03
